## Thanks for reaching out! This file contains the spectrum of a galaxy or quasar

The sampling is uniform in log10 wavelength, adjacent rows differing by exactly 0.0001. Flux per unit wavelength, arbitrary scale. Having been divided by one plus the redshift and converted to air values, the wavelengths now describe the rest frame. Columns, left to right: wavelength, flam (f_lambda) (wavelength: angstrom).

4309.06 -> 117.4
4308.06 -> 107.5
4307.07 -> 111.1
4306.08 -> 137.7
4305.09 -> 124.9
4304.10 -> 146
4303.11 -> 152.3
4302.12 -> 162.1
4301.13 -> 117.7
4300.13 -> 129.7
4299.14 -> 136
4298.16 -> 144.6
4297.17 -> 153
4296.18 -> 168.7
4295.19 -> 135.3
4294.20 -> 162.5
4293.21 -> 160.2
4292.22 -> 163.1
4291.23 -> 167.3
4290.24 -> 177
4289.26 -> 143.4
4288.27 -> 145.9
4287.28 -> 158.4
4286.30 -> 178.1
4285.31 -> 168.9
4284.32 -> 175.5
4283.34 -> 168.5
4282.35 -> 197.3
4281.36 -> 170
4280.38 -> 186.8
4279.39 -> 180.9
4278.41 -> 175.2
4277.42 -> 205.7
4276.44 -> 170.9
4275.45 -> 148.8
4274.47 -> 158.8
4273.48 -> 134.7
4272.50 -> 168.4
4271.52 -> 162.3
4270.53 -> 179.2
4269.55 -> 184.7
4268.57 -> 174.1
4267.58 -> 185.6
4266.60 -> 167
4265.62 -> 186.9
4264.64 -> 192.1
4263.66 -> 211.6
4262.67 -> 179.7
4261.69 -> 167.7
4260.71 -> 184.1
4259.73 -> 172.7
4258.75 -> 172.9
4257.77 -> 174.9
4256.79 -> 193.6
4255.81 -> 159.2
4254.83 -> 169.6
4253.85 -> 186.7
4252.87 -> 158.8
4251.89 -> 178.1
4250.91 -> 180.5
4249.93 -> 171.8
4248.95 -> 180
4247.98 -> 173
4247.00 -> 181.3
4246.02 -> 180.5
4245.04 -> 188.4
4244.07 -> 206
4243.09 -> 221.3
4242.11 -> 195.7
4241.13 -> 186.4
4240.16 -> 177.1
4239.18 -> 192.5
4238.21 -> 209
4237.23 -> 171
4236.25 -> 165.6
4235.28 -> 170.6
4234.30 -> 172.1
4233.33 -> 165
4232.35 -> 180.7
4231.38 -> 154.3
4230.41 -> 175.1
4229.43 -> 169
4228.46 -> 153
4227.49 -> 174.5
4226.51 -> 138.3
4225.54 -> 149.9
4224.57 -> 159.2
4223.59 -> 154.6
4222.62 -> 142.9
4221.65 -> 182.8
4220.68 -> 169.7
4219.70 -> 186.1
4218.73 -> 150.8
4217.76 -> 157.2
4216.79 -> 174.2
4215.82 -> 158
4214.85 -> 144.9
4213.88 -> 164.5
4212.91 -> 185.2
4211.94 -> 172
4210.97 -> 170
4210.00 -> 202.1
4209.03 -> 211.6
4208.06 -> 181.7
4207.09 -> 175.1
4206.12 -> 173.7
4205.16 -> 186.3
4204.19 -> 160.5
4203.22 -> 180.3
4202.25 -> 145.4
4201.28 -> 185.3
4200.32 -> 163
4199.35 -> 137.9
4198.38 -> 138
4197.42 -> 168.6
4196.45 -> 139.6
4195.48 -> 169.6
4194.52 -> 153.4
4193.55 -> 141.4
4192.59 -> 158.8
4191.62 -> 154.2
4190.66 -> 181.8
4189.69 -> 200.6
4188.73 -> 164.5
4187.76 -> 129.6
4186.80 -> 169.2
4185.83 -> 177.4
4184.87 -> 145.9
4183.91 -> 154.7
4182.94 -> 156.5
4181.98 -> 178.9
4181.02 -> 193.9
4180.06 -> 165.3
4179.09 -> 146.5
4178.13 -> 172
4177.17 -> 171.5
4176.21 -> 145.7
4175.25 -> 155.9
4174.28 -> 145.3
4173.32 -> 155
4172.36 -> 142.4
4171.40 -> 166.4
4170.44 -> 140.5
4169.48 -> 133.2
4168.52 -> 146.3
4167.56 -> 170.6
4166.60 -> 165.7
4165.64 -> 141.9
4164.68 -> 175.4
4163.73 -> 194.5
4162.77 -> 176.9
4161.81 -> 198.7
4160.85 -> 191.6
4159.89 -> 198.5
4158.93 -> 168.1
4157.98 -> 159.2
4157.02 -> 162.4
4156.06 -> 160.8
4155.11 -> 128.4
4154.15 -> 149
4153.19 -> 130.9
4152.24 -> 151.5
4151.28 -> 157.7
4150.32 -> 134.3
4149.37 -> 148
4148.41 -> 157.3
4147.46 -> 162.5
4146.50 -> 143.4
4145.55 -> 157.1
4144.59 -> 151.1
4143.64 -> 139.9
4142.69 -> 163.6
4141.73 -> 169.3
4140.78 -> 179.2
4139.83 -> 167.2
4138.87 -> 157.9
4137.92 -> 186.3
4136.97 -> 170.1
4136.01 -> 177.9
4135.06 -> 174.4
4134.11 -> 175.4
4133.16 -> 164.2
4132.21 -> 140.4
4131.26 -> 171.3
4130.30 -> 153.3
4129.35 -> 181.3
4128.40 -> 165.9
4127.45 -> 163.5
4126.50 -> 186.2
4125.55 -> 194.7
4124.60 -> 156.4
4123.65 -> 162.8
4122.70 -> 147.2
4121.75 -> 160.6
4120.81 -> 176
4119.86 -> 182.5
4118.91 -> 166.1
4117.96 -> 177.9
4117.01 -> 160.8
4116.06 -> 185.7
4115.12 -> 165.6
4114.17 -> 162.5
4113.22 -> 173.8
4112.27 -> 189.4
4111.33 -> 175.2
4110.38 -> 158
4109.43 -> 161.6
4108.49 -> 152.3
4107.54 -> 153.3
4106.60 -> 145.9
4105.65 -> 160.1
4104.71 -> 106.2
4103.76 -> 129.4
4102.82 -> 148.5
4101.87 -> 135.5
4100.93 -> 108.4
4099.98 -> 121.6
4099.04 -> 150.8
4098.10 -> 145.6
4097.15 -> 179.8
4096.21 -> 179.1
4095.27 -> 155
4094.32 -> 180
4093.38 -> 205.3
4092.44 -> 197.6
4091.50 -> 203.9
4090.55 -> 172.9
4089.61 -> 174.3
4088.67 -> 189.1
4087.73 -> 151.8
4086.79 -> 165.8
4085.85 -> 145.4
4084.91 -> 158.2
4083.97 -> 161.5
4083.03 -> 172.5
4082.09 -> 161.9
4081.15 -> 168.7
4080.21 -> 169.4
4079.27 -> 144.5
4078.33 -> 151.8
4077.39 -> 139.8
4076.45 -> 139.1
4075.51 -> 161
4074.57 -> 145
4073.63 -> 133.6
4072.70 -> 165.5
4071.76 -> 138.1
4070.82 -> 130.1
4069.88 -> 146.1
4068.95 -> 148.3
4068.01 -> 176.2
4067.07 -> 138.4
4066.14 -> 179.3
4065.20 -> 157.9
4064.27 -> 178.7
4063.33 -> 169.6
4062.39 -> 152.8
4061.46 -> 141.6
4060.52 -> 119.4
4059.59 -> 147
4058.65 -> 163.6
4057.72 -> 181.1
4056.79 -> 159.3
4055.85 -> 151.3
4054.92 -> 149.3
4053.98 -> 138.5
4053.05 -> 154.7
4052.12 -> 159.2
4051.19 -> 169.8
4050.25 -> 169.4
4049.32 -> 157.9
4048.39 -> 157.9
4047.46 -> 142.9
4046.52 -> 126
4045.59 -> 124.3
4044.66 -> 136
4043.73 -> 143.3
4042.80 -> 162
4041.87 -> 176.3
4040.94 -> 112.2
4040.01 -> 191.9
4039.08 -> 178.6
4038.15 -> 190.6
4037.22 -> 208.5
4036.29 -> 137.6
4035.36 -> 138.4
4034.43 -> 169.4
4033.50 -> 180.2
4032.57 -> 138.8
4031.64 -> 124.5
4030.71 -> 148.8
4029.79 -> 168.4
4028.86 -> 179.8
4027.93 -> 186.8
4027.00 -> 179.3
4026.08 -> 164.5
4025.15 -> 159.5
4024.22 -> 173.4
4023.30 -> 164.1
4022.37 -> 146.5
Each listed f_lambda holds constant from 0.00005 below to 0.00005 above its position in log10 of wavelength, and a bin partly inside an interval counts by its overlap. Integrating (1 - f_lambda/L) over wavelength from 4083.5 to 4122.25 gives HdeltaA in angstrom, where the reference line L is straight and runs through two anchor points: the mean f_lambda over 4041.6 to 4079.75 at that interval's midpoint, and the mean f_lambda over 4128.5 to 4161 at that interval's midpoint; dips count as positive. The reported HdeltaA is -1.58 angstrom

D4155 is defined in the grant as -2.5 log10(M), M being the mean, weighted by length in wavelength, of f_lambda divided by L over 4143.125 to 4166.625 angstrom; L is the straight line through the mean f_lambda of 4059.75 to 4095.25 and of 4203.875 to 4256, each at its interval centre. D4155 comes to 0.048 mag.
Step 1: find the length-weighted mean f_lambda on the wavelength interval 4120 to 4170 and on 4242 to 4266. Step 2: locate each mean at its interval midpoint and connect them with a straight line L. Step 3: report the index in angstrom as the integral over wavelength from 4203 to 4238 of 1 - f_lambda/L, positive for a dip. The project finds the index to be 1.47 angstrom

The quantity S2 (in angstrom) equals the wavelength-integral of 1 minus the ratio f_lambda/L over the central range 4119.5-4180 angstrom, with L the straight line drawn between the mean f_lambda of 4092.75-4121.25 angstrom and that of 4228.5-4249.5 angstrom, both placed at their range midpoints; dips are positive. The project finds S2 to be 1.6 angstrom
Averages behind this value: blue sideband 160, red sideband 181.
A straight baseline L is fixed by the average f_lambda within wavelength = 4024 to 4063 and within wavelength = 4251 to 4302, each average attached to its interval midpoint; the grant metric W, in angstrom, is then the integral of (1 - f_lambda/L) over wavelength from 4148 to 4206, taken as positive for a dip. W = 1.0 angstrom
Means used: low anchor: 157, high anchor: 168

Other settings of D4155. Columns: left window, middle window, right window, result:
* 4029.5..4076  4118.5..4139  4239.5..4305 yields -0.06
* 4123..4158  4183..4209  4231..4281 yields 0.04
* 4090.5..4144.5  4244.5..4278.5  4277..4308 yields -0.11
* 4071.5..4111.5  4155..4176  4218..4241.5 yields 0.00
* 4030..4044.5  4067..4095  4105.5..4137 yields 0.02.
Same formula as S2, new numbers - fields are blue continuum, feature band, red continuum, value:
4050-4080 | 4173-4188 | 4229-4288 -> 0.62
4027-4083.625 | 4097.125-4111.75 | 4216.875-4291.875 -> 1.44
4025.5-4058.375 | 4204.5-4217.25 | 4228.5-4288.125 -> -0.26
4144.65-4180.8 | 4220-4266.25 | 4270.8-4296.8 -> -3.44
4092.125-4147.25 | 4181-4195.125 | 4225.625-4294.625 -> 0.46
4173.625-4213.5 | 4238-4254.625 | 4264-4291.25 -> -1.54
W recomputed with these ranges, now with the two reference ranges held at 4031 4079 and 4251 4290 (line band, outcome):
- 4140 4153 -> 0.6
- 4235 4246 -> -1.2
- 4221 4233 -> 0.6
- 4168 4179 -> 0.9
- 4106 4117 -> -0.4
